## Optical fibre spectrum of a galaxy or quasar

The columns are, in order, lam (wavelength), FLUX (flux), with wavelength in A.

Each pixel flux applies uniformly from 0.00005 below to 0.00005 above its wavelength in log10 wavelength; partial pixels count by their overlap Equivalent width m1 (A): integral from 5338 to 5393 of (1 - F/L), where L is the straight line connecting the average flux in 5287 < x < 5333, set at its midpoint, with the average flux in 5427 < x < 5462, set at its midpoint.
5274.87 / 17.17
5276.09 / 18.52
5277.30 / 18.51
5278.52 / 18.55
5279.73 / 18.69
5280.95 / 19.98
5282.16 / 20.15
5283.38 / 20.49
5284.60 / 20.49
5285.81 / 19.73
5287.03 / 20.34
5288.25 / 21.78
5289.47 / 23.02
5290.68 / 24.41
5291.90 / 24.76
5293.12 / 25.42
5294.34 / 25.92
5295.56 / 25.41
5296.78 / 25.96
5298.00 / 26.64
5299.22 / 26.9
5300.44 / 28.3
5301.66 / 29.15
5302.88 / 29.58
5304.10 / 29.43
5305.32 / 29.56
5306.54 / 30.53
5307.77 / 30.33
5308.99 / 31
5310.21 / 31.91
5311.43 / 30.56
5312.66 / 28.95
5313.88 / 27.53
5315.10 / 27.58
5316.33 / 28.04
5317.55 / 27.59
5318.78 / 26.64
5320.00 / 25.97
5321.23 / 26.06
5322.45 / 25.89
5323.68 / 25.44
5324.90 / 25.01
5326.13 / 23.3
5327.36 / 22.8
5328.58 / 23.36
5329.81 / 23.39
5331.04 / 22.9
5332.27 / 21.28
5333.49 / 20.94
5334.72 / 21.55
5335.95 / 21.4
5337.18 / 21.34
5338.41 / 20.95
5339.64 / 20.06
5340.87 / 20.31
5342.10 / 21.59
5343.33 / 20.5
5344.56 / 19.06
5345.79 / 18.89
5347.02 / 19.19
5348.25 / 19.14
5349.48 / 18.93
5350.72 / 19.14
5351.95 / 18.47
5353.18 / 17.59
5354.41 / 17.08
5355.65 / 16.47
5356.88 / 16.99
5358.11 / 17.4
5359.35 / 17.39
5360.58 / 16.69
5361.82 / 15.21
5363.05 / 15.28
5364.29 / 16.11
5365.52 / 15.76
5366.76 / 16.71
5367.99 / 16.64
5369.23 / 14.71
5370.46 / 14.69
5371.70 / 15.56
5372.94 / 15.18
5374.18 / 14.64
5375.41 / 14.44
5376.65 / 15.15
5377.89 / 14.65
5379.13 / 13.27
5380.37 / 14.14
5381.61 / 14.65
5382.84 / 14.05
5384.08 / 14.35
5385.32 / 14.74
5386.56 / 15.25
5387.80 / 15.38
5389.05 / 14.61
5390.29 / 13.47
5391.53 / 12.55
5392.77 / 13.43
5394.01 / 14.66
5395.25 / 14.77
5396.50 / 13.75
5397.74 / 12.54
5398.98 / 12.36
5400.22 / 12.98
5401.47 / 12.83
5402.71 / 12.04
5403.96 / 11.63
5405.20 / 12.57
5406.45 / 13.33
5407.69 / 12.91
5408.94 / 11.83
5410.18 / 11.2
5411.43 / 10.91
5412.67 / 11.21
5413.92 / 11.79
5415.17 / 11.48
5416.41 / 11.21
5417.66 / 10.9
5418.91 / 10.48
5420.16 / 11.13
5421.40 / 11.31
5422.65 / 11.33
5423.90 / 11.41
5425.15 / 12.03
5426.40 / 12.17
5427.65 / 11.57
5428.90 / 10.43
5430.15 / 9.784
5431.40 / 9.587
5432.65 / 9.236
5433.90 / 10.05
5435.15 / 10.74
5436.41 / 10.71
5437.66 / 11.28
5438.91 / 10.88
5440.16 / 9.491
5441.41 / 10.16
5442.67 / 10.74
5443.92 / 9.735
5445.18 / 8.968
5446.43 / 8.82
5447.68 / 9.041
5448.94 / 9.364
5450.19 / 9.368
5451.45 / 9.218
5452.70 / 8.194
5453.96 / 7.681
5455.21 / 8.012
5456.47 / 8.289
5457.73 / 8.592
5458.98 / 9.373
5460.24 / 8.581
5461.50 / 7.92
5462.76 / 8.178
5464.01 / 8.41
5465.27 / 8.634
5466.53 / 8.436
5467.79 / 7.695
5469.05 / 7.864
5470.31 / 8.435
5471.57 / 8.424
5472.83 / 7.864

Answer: 8.6 A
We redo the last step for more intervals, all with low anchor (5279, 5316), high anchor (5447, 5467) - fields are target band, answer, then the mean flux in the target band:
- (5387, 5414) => 3.3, 12.9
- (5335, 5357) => 1.3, 19.4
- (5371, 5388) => 2.3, 14.7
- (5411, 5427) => 1.7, 11.3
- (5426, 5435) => 0.8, 10.4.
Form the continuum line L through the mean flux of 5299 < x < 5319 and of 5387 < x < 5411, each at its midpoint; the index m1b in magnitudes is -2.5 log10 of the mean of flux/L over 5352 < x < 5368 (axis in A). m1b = 0.20 mag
